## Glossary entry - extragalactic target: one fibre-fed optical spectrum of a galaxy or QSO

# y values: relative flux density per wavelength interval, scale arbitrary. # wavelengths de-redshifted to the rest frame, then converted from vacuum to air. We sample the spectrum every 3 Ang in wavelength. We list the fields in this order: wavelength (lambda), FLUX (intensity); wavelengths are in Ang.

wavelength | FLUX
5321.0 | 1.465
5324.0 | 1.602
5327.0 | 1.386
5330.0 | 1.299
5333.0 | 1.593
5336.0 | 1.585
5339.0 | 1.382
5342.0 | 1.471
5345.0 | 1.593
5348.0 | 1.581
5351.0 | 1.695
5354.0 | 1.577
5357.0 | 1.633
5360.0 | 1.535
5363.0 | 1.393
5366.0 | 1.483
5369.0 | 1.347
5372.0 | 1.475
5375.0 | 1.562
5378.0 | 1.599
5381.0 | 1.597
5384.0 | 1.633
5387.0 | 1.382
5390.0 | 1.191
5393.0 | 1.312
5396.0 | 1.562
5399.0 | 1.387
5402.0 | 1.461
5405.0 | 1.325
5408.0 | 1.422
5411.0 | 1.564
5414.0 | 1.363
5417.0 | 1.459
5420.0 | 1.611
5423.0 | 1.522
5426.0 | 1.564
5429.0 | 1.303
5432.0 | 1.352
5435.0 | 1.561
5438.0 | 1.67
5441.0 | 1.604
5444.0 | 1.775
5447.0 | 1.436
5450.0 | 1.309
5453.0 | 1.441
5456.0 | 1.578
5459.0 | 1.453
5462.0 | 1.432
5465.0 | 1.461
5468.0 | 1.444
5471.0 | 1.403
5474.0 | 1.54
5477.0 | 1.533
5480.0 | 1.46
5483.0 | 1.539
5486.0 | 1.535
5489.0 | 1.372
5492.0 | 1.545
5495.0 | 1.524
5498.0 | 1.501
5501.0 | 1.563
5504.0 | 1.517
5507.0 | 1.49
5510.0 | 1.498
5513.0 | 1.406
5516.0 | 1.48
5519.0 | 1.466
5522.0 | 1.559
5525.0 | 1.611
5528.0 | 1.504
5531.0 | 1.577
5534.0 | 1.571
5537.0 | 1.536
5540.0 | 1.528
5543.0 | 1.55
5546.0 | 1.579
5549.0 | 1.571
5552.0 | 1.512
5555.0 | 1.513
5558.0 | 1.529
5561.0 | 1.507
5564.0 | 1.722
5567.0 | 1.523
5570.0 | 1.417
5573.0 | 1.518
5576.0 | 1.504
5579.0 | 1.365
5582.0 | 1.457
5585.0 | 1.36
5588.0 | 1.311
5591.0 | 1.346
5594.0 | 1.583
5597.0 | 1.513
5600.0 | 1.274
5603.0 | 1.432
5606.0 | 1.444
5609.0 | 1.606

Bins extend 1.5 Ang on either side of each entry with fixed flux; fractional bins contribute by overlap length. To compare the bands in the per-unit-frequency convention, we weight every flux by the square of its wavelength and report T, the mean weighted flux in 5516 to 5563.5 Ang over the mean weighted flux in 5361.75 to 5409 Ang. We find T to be 1.13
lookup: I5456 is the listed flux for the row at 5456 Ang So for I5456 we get 1.578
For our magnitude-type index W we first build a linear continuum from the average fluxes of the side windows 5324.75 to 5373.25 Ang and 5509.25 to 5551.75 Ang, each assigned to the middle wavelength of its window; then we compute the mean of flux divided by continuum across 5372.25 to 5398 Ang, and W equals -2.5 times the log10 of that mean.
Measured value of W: 0.02 mag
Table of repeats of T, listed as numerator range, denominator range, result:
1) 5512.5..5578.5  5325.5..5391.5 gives 1.09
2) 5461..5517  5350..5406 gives 1.05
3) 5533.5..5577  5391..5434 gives 1.12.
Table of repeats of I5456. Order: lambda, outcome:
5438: 1.67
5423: 1.522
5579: 1.365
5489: 1.372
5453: 1.441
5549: 1.571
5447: 1.436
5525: 1.611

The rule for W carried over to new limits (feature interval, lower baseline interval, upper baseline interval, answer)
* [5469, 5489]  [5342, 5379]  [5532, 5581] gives 0.029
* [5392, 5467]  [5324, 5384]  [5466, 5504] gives 0.021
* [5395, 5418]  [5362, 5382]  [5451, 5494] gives 0.036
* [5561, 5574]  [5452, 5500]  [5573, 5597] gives -0.075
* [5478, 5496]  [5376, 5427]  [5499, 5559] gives 0.009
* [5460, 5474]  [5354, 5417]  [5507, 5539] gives 0.037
